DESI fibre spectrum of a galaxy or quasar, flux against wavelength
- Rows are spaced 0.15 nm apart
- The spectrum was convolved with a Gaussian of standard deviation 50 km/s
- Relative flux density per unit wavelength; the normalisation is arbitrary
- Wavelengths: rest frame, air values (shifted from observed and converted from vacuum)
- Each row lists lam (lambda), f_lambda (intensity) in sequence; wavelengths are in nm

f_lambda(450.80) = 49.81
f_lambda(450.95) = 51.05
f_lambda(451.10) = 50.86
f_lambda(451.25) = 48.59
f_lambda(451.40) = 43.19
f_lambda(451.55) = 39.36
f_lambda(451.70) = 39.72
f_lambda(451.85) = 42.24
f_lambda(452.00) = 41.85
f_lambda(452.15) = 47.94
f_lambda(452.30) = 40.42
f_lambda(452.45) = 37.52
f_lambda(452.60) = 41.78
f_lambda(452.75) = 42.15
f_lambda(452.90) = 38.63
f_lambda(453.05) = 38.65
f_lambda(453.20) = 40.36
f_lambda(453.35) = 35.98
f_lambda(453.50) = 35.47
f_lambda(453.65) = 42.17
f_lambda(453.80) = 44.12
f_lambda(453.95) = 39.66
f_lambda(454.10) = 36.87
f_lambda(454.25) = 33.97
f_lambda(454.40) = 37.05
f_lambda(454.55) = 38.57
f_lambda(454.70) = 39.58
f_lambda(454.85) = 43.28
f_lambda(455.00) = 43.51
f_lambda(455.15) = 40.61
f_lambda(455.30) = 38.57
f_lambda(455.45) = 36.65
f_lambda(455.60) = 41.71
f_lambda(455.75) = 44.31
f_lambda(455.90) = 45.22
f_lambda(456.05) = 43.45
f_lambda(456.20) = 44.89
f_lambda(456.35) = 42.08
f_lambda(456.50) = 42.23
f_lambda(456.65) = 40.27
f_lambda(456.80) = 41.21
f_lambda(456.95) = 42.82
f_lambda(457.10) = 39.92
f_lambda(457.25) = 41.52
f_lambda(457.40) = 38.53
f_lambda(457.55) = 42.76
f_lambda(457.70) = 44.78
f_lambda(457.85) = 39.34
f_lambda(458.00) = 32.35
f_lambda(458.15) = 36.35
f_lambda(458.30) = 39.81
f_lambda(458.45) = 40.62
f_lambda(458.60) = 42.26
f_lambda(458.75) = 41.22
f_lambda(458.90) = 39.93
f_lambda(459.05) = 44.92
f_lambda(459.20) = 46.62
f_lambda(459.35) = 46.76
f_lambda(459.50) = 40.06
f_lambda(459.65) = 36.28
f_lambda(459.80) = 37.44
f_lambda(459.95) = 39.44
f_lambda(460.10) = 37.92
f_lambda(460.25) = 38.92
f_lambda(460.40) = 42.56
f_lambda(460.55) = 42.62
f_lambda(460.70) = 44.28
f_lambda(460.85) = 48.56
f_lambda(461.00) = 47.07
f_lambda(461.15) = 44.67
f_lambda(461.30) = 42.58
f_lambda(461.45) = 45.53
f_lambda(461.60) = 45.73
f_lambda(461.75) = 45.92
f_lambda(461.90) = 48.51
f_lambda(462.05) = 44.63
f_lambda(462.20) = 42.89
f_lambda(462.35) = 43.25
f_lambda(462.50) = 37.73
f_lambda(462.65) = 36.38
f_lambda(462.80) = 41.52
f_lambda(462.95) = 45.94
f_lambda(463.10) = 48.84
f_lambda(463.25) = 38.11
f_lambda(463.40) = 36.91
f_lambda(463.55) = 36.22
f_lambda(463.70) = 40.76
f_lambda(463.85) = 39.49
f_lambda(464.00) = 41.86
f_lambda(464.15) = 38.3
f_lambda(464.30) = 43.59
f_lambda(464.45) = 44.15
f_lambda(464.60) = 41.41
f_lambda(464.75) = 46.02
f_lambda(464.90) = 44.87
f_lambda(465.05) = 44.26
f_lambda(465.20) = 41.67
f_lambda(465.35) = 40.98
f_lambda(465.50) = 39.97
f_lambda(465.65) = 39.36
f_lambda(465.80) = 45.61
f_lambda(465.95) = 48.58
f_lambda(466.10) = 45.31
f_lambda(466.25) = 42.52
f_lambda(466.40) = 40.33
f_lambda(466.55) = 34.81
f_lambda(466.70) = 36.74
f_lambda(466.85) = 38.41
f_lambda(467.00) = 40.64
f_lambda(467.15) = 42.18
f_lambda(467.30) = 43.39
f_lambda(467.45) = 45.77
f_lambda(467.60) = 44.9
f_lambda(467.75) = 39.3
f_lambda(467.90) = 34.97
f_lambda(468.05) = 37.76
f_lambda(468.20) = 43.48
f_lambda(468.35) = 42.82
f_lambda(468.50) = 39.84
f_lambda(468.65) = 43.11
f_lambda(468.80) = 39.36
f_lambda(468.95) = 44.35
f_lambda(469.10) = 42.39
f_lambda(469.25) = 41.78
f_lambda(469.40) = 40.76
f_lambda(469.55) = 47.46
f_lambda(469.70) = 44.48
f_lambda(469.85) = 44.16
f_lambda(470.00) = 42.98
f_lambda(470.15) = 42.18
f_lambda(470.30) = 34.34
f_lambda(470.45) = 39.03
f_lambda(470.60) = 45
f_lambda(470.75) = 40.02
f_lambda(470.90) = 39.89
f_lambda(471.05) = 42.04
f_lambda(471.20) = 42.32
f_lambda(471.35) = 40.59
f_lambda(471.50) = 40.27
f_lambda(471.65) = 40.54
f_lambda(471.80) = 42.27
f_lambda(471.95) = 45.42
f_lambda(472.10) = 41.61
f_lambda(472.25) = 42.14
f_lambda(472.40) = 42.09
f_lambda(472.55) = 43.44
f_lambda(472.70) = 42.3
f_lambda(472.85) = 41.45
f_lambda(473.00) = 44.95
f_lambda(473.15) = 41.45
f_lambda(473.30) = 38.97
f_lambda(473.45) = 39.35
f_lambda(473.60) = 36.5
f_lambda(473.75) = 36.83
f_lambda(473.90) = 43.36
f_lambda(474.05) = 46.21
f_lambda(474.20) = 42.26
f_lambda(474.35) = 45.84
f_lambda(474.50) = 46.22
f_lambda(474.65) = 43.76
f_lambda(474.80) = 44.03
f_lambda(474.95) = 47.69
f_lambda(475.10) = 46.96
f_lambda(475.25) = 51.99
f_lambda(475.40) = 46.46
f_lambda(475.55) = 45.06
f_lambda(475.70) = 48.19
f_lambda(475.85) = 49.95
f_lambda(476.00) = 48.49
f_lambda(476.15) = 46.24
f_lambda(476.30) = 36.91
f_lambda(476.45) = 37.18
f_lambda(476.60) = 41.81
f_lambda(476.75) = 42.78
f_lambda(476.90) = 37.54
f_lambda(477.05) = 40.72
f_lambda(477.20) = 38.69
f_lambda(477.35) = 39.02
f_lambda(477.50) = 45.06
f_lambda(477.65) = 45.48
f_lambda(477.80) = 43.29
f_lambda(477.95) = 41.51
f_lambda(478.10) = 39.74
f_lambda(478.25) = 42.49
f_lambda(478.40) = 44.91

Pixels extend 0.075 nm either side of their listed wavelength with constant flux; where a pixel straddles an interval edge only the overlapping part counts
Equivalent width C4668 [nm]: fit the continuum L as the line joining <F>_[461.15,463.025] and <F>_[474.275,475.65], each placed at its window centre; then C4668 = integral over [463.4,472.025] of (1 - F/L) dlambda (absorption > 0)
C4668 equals 0.60 nm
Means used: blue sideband 43.4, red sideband 46.5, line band 41.6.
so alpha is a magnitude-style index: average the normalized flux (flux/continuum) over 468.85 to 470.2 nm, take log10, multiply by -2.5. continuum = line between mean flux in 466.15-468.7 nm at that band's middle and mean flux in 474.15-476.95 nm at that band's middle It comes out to -0.04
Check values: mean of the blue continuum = 40.7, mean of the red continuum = 44.8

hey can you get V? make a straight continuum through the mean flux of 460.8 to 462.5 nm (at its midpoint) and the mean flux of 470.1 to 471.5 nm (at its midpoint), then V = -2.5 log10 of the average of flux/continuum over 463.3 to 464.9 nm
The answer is 0.07 mag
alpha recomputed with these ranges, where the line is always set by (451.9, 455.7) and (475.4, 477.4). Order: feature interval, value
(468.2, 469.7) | -0.02 mag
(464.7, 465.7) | -0.03 mag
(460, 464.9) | -0.04 mag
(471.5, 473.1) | -0.01 mag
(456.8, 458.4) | 0.01 mag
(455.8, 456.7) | -0.08 mag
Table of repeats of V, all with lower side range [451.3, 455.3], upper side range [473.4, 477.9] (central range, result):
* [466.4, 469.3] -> 0.040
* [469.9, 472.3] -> 0.039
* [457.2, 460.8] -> 0.007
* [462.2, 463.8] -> 0.025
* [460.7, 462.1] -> -0.111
